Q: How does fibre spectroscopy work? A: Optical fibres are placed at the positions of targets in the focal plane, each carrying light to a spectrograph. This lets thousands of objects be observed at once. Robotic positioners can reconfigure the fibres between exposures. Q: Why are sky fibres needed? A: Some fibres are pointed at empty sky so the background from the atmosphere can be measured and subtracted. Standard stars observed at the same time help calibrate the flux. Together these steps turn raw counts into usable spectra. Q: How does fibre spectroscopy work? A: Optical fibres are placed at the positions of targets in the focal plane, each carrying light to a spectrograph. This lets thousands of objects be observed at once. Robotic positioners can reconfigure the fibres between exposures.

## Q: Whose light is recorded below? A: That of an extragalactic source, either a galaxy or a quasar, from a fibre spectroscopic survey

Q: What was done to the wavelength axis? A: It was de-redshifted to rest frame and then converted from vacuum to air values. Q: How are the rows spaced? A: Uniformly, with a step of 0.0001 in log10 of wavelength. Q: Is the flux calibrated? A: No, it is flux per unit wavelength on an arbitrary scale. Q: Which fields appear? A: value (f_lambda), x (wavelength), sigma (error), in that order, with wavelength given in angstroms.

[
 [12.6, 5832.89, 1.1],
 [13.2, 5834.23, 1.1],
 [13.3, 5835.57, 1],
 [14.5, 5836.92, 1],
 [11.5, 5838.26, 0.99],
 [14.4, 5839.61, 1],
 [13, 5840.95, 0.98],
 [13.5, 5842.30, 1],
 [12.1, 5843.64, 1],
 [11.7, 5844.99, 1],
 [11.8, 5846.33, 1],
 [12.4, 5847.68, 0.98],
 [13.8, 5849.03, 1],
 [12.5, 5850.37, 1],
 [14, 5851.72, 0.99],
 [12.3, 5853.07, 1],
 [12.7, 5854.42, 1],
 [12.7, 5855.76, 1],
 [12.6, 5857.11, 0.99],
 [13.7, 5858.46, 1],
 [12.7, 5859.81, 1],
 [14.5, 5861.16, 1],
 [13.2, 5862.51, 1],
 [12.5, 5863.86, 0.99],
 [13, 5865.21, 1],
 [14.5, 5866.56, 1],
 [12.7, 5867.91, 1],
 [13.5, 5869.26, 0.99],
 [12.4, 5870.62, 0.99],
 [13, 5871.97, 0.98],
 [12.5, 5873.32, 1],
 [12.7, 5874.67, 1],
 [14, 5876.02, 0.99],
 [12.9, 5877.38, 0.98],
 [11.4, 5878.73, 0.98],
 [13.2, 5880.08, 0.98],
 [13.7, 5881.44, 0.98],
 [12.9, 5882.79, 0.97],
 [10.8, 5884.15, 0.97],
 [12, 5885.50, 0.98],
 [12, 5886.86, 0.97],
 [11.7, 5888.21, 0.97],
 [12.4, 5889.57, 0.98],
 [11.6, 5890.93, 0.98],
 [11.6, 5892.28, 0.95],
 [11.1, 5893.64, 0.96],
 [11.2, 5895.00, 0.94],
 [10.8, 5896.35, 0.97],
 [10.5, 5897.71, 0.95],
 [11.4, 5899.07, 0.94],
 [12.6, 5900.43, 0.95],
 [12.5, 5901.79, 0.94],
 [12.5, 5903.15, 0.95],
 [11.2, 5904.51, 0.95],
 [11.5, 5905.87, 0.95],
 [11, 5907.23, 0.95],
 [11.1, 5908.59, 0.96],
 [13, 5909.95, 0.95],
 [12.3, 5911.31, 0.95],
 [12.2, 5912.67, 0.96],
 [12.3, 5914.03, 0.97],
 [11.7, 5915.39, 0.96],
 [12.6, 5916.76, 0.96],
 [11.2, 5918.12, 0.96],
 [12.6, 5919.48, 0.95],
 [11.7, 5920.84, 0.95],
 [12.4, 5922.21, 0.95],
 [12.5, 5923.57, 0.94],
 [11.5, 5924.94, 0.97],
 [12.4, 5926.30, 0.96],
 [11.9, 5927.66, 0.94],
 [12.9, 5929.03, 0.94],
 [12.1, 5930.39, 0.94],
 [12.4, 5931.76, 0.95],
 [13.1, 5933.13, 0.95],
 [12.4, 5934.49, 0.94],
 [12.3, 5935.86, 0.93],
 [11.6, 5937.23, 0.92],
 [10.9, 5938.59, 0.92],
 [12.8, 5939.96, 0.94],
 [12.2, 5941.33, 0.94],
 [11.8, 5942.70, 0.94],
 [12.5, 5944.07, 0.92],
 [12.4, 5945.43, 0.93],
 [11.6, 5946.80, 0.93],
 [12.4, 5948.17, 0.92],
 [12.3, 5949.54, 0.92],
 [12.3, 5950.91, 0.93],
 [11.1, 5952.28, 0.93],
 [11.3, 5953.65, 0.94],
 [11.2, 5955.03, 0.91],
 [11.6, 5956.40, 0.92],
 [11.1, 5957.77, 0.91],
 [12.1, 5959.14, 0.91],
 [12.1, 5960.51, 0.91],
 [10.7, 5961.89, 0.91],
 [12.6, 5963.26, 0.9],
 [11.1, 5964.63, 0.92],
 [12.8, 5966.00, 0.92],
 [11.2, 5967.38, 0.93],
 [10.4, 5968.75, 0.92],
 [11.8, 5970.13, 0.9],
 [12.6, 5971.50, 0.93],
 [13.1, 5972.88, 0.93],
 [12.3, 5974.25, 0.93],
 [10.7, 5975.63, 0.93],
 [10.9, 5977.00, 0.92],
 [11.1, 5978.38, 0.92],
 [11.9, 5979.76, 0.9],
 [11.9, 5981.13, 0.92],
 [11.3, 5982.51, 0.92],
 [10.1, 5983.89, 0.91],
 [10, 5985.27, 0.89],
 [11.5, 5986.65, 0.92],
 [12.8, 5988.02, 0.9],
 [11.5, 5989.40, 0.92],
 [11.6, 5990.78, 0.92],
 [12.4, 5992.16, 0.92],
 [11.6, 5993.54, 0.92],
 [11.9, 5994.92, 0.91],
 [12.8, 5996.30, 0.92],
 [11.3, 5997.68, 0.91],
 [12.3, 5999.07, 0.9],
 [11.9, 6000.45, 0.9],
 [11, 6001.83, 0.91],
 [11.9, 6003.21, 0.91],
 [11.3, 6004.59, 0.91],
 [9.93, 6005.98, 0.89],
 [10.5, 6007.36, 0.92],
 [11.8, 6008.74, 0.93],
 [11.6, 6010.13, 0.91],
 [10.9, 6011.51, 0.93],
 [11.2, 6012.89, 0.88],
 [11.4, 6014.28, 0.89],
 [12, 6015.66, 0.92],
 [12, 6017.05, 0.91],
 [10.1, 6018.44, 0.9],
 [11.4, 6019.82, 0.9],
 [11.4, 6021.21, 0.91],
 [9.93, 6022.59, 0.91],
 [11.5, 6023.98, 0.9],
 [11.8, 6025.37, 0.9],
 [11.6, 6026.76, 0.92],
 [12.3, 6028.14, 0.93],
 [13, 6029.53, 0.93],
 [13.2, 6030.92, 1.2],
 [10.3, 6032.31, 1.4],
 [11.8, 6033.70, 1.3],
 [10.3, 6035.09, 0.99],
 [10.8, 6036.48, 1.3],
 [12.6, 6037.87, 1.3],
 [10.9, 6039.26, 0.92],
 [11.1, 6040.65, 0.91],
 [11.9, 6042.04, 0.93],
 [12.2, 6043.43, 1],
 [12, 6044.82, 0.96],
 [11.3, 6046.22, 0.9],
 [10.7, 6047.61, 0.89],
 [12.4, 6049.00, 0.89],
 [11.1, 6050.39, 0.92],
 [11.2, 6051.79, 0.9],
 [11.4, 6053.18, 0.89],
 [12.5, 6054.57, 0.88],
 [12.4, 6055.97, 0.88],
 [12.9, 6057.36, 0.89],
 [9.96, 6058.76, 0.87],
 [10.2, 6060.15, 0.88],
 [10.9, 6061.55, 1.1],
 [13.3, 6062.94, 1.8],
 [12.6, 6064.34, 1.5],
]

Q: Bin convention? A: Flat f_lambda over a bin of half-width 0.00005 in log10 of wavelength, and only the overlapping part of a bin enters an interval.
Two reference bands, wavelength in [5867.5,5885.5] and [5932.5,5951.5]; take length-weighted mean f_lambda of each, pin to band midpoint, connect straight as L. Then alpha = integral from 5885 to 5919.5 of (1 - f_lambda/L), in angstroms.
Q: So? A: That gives 2.0 angstroms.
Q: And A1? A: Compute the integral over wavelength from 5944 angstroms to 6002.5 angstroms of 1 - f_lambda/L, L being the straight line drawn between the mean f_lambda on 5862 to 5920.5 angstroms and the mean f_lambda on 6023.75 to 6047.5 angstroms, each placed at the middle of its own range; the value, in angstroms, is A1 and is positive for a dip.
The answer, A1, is 1.0 angstroms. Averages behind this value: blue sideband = 12.2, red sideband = 11.7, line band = 11.7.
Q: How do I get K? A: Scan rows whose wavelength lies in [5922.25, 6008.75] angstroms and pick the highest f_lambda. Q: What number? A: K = 13.1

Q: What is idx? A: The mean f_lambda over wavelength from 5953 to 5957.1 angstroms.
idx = 11.3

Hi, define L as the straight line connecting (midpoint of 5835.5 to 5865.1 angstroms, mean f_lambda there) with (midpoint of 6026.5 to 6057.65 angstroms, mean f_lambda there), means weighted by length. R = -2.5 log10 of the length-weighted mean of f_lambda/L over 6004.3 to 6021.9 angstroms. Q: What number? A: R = 0.07 mag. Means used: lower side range 13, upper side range 11.7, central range 11.2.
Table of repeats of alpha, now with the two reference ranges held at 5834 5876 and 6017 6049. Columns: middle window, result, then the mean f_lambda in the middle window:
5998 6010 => 0.4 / 11.3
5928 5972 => 1.0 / 11.9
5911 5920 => 0.3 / 12.1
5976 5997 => 0.6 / 11.5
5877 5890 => 0.5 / 12.3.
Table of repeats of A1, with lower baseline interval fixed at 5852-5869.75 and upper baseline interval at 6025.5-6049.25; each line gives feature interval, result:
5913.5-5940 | 0.9 angstroms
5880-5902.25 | 1.8 angstroms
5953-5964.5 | 0.7 angstroms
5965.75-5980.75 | 0.6 angstroms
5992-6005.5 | 0.2 angstroms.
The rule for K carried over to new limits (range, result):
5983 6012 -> 12.8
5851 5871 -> 14.5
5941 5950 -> 12.5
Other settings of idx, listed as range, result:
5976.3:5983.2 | 11.4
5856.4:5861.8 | 13.4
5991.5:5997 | 12.2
